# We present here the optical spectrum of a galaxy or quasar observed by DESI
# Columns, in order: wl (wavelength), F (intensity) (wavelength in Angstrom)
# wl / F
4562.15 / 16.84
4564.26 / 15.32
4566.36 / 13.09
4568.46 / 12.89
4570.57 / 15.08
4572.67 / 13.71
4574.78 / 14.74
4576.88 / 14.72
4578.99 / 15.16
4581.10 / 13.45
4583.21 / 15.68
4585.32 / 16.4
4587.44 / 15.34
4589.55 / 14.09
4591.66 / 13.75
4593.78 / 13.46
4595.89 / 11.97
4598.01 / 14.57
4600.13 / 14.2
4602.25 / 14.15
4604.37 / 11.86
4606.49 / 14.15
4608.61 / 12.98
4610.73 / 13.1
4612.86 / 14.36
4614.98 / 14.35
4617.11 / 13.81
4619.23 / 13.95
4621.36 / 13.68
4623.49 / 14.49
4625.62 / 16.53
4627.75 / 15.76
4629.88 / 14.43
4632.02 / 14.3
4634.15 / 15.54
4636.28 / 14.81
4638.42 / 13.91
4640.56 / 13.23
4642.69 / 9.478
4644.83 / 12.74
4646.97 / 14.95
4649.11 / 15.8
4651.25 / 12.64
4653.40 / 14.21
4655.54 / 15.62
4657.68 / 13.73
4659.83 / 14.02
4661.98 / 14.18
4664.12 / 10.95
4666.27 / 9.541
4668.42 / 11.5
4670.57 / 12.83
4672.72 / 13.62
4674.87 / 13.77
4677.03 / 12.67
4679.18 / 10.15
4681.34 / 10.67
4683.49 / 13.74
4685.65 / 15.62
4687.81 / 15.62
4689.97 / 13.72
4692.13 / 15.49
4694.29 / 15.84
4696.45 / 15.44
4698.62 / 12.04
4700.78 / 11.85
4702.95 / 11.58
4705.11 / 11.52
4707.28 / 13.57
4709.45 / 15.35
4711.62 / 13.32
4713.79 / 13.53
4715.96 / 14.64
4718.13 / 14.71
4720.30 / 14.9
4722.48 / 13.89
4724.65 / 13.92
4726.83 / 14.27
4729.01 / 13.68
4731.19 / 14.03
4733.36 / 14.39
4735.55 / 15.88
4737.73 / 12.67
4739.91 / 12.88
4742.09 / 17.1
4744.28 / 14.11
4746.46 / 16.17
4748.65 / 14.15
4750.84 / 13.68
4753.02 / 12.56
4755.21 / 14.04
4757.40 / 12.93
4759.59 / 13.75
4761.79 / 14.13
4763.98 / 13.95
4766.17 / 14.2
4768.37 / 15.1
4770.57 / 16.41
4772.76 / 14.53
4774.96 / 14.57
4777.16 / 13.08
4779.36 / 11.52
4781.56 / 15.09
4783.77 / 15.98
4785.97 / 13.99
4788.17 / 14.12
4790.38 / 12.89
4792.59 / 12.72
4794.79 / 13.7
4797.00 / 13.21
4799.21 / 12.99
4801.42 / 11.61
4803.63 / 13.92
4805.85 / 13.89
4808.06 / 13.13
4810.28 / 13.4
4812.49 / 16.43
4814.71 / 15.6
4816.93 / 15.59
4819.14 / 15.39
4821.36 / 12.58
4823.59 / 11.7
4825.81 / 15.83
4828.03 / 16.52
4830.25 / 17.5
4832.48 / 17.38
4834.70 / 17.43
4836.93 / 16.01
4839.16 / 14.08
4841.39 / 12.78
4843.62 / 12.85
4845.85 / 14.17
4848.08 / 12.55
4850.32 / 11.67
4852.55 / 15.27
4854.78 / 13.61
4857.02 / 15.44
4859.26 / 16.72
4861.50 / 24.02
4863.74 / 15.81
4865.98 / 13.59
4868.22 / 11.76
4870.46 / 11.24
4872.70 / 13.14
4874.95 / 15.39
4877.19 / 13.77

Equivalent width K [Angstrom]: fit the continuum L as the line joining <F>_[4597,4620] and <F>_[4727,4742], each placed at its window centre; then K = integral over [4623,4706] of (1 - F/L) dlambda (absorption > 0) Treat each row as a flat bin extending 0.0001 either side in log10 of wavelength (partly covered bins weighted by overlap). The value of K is 2.3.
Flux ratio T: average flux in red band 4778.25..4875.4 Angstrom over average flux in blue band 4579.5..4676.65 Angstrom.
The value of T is 1.0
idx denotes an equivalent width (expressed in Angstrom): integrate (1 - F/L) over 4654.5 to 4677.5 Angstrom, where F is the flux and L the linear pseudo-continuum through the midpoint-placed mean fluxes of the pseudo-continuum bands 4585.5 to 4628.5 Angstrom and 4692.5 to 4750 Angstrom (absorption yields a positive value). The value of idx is 1.83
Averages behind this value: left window 14.1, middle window 13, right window 14.1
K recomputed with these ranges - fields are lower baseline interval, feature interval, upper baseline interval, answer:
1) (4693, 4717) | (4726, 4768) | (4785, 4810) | -2.29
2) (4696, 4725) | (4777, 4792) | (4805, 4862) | 0.61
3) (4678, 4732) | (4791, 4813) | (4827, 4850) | 1.87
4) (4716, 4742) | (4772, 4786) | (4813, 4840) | 0.74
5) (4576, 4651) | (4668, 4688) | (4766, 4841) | 1.81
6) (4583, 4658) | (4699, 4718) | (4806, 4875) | 1.54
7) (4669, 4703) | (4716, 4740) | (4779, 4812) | -1.23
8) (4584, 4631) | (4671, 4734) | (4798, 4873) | 2.83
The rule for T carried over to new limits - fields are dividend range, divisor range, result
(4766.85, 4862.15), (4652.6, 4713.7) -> 1.09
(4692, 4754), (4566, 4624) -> 1.00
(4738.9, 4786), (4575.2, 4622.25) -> 1.02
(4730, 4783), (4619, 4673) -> 1.04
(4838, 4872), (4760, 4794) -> 1.02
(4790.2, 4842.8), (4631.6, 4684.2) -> 1.10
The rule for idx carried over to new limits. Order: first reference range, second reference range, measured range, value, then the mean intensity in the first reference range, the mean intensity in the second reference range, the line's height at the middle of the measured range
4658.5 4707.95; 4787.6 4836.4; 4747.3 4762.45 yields 0.2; 13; 14.5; 13.8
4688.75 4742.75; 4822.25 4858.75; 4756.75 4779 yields 0.1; 14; 14.7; 14.3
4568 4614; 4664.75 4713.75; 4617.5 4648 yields -0.9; 14.1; 13.1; 13.7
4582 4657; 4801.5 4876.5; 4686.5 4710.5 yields 0.8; 14.1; 14.7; 14.3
